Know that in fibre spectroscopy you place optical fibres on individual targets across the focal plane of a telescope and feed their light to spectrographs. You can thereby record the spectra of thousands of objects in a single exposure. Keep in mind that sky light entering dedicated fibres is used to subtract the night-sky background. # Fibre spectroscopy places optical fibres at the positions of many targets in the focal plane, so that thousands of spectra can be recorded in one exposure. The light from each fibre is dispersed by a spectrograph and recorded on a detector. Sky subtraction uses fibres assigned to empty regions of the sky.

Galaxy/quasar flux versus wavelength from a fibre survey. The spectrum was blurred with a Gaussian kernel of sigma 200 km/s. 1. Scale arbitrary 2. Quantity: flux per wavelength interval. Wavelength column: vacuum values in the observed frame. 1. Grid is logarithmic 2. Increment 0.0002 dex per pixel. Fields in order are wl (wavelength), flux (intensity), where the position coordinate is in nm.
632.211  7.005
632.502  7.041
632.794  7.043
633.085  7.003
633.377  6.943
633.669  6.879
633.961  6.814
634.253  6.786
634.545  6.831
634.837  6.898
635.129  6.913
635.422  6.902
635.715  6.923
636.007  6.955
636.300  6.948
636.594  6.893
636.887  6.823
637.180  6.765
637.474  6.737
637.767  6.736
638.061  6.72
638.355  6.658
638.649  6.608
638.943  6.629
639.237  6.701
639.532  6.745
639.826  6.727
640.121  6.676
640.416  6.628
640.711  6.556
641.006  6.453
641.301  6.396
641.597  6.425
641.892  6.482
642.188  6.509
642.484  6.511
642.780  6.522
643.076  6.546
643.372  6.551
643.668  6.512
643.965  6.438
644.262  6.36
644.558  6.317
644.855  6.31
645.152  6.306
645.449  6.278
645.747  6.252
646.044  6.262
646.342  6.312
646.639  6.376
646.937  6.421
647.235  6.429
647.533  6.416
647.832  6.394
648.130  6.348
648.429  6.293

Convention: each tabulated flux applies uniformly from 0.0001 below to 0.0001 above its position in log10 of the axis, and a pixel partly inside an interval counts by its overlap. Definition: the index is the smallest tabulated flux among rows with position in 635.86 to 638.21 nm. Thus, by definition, 6.72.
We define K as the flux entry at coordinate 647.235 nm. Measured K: 6.429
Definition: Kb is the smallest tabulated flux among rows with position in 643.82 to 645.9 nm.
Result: 6.252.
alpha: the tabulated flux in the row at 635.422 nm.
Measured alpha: 6.902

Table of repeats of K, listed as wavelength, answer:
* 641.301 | 6.396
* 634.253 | 6.786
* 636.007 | 6.955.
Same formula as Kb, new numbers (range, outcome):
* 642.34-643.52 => 6.511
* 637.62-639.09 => 6.608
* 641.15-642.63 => 6.396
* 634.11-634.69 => 6.786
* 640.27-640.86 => 6.556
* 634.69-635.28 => 6.898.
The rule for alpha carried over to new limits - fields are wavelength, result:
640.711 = 6.556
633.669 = 6.879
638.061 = 6.72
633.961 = 6.814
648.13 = 6.348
